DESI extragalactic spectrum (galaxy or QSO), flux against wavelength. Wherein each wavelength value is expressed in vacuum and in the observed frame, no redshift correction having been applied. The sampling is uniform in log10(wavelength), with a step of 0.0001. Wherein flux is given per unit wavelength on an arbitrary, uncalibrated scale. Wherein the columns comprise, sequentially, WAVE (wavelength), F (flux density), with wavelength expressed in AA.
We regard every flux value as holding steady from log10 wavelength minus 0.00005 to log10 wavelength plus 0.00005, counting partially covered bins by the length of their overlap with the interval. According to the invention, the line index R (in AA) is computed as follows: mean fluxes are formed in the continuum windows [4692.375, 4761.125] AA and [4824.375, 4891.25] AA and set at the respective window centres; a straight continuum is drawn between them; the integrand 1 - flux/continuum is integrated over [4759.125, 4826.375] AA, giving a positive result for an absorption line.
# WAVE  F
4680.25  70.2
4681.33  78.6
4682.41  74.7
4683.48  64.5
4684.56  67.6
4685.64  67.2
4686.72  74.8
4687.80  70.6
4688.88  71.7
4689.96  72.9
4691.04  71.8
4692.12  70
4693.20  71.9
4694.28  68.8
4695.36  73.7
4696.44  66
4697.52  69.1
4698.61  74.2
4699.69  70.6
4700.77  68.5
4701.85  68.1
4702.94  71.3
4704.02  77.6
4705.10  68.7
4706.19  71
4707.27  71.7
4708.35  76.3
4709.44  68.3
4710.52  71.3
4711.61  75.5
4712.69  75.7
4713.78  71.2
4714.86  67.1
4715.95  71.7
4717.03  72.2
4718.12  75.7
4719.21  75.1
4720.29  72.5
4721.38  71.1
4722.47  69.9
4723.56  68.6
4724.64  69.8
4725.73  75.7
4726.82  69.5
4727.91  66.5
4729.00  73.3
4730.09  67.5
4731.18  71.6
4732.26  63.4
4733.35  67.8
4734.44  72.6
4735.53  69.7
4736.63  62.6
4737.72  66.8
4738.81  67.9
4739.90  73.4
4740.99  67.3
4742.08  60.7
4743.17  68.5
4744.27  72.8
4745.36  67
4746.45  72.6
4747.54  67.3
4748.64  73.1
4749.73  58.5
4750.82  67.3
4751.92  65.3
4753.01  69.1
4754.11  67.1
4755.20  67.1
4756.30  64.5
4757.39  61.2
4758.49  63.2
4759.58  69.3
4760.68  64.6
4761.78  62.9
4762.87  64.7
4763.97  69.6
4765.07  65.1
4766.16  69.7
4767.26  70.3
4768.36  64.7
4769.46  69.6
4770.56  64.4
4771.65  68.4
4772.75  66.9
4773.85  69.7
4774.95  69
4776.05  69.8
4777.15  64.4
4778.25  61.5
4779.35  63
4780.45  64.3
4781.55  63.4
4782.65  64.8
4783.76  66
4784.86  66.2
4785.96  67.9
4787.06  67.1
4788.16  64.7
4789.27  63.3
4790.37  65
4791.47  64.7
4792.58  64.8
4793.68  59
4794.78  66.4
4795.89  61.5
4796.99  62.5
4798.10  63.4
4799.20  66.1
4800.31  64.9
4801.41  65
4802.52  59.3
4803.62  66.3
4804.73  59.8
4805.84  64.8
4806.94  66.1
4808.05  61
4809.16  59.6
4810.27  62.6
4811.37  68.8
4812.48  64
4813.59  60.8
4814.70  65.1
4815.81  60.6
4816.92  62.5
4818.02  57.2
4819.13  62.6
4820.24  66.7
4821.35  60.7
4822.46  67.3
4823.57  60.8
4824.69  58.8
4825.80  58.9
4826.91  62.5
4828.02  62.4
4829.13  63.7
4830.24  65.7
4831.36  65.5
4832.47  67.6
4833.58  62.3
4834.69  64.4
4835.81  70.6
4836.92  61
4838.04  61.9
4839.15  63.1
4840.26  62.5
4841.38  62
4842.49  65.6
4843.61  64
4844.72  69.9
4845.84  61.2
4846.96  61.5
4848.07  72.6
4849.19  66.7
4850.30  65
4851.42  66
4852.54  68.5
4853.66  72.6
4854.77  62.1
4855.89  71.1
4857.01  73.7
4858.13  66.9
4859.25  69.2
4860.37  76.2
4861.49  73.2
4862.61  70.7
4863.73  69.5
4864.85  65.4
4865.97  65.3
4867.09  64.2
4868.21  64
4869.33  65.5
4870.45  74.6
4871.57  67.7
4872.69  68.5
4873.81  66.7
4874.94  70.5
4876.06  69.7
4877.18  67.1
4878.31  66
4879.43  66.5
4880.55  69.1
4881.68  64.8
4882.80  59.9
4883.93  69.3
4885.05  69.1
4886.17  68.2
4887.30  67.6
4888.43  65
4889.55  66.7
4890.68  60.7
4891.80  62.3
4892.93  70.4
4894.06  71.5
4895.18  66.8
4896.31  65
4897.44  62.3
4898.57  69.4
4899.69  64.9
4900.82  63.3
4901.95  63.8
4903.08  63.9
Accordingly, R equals 3.4 AA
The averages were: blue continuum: 69.5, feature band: 64.5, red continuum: 66.4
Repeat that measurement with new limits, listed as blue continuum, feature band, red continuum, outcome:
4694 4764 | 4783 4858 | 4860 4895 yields 4.28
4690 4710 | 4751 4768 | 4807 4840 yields 0.24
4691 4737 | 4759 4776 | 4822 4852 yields 0.15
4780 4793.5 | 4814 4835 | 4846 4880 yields 1.17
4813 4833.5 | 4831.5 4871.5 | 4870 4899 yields -1.31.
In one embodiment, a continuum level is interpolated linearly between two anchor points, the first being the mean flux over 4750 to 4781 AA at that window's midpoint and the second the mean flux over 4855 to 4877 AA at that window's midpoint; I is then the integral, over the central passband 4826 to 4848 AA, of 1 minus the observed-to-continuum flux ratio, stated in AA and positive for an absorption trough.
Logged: 1.3 AA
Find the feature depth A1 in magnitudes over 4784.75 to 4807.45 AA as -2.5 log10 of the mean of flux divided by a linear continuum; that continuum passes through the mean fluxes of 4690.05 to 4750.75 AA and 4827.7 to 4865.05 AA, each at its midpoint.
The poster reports 0.06 mag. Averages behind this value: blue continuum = 70.2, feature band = 64.2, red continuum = 66.6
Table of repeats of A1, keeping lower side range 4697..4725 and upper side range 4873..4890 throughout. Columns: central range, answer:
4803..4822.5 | 0.10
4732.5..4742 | 0.05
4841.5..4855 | 0.03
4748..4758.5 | 0.08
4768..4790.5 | 0.06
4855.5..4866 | -0.04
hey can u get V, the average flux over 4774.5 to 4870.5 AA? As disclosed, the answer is 64.9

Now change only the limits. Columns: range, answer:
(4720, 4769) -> 67.8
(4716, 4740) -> 70.1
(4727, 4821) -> 65.7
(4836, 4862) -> 66.8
